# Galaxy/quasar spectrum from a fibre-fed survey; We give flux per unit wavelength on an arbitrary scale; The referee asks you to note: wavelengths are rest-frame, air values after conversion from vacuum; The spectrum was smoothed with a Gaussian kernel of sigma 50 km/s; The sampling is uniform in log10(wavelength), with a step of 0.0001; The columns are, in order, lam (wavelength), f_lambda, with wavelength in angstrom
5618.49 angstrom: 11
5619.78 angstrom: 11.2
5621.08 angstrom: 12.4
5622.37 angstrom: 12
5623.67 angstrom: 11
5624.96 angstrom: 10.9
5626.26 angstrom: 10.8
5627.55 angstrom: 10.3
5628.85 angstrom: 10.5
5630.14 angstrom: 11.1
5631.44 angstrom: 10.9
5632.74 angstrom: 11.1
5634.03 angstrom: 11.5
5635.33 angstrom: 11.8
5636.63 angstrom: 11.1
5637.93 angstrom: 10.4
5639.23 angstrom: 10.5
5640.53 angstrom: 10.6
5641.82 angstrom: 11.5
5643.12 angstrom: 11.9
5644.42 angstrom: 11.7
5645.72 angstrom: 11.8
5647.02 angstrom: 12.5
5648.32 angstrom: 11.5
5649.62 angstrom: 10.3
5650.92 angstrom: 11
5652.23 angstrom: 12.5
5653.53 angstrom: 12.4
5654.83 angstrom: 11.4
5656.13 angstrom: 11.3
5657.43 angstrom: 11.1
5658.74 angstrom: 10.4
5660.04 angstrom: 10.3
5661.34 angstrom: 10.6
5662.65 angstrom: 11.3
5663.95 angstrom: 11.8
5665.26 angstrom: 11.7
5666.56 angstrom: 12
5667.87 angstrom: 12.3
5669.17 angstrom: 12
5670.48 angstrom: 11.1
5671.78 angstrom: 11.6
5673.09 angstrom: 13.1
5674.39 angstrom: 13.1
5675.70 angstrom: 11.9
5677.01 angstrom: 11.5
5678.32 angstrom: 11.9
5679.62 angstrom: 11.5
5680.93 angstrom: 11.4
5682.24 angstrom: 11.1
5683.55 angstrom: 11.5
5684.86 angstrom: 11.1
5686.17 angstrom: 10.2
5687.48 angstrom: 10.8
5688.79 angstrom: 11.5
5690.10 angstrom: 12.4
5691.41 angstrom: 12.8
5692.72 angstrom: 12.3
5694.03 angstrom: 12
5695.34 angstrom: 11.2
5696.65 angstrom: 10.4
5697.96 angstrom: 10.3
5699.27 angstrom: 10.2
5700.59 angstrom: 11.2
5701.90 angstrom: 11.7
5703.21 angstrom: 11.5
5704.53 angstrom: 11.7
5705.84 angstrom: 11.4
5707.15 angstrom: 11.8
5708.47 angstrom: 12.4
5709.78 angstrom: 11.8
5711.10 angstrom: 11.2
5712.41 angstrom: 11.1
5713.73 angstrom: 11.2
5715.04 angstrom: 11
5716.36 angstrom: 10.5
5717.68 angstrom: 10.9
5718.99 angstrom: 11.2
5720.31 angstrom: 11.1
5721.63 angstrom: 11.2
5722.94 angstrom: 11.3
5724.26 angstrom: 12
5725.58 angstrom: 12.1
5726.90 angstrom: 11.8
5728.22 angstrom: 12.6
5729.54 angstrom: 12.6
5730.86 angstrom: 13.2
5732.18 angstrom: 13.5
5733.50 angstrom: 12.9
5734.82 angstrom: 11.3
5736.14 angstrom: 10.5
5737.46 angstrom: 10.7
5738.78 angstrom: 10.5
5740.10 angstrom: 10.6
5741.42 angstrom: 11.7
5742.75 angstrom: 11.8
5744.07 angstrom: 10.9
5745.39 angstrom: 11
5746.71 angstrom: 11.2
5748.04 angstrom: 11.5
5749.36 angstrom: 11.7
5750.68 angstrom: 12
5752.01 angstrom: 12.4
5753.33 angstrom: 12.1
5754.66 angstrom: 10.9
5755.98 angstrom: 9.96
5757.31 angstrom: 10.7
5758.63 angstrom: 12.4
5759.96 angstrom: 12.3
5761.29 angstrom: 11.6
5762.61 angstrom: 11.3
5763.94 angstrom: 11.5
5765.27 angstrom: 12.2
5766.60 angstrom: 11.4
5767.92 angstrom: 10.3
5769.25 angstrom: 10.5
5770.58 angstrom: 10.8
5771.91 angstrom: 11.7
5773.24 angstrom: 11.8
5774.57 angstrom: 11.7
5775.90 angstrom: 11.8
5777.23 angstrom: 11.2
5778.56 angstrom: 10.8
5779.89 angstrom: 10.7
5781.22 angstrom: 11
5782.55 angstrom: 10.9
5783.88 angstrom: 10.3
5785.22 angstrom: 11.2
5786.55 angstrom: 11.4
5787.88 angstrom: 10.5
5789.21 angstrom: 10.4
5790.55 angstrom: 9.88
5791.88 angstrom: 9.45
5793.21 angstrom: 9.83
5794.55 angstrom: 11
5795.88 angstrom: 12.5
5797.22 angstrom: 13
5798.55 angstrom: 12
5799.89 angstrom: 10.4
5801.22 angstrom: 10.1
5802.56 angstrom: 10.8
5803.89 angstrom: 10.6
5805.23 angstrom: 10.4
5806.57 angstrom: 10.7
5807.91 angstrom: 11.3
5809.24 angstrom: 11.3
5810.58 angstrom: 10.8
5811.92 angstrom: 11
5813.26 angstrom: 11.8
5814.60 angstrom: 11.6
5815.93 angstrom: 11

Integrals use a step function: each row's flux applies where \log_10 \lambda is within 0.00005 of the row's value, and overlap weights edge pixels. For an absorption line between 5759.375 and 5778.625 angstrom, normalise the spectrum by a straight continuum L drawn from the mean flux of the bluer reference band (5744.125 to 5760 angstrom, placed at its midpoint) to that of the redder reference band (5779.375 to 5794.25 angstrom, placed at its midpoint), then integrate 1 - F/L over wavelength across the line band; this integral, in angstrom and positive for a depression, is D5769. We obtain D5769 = -0.72 angstrom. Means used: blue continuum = 11.5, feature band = 11.4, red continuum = 10.5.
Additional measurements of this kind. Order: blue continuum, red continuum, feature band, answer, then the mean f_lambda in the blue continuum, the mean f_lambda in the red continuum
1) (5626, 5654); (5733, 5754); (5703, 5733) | -0.9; 11.3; 11.4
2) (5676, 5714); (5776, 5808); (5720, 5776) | -2.2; 11.4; 10.9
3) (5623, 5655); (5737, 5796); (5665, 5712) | -1.7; 11.2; 11.1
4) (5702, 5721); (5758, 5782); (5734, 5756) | 0.2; 11.4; 11.4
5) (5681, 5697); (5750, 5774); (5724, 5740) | -0.7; 11.5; 11.4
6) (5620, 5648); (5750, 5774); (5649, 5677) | -0.7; 11.3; 11.4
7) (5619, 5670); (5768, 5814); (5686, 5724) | -0.6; 11.3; 11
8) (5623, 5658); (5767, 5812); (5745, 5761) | -0.7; 11.2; 10.9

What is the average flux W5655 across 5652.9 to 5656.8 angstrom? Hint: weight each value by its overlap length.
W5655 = 11.7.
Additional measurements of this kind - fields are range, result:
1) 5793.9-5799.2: 12.1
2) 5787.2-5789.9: 10.4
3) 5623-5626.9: 10.9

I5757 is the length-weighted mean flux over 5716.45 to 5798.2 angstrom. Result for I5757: 11.4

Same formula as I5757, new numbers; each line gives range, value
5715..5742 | 11.6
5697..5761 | 11.5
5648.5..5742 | 11.5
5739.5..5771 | 11.4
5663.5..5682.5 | 11.9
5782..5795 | 10.5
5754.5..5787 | 11.2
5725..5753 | 11.7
